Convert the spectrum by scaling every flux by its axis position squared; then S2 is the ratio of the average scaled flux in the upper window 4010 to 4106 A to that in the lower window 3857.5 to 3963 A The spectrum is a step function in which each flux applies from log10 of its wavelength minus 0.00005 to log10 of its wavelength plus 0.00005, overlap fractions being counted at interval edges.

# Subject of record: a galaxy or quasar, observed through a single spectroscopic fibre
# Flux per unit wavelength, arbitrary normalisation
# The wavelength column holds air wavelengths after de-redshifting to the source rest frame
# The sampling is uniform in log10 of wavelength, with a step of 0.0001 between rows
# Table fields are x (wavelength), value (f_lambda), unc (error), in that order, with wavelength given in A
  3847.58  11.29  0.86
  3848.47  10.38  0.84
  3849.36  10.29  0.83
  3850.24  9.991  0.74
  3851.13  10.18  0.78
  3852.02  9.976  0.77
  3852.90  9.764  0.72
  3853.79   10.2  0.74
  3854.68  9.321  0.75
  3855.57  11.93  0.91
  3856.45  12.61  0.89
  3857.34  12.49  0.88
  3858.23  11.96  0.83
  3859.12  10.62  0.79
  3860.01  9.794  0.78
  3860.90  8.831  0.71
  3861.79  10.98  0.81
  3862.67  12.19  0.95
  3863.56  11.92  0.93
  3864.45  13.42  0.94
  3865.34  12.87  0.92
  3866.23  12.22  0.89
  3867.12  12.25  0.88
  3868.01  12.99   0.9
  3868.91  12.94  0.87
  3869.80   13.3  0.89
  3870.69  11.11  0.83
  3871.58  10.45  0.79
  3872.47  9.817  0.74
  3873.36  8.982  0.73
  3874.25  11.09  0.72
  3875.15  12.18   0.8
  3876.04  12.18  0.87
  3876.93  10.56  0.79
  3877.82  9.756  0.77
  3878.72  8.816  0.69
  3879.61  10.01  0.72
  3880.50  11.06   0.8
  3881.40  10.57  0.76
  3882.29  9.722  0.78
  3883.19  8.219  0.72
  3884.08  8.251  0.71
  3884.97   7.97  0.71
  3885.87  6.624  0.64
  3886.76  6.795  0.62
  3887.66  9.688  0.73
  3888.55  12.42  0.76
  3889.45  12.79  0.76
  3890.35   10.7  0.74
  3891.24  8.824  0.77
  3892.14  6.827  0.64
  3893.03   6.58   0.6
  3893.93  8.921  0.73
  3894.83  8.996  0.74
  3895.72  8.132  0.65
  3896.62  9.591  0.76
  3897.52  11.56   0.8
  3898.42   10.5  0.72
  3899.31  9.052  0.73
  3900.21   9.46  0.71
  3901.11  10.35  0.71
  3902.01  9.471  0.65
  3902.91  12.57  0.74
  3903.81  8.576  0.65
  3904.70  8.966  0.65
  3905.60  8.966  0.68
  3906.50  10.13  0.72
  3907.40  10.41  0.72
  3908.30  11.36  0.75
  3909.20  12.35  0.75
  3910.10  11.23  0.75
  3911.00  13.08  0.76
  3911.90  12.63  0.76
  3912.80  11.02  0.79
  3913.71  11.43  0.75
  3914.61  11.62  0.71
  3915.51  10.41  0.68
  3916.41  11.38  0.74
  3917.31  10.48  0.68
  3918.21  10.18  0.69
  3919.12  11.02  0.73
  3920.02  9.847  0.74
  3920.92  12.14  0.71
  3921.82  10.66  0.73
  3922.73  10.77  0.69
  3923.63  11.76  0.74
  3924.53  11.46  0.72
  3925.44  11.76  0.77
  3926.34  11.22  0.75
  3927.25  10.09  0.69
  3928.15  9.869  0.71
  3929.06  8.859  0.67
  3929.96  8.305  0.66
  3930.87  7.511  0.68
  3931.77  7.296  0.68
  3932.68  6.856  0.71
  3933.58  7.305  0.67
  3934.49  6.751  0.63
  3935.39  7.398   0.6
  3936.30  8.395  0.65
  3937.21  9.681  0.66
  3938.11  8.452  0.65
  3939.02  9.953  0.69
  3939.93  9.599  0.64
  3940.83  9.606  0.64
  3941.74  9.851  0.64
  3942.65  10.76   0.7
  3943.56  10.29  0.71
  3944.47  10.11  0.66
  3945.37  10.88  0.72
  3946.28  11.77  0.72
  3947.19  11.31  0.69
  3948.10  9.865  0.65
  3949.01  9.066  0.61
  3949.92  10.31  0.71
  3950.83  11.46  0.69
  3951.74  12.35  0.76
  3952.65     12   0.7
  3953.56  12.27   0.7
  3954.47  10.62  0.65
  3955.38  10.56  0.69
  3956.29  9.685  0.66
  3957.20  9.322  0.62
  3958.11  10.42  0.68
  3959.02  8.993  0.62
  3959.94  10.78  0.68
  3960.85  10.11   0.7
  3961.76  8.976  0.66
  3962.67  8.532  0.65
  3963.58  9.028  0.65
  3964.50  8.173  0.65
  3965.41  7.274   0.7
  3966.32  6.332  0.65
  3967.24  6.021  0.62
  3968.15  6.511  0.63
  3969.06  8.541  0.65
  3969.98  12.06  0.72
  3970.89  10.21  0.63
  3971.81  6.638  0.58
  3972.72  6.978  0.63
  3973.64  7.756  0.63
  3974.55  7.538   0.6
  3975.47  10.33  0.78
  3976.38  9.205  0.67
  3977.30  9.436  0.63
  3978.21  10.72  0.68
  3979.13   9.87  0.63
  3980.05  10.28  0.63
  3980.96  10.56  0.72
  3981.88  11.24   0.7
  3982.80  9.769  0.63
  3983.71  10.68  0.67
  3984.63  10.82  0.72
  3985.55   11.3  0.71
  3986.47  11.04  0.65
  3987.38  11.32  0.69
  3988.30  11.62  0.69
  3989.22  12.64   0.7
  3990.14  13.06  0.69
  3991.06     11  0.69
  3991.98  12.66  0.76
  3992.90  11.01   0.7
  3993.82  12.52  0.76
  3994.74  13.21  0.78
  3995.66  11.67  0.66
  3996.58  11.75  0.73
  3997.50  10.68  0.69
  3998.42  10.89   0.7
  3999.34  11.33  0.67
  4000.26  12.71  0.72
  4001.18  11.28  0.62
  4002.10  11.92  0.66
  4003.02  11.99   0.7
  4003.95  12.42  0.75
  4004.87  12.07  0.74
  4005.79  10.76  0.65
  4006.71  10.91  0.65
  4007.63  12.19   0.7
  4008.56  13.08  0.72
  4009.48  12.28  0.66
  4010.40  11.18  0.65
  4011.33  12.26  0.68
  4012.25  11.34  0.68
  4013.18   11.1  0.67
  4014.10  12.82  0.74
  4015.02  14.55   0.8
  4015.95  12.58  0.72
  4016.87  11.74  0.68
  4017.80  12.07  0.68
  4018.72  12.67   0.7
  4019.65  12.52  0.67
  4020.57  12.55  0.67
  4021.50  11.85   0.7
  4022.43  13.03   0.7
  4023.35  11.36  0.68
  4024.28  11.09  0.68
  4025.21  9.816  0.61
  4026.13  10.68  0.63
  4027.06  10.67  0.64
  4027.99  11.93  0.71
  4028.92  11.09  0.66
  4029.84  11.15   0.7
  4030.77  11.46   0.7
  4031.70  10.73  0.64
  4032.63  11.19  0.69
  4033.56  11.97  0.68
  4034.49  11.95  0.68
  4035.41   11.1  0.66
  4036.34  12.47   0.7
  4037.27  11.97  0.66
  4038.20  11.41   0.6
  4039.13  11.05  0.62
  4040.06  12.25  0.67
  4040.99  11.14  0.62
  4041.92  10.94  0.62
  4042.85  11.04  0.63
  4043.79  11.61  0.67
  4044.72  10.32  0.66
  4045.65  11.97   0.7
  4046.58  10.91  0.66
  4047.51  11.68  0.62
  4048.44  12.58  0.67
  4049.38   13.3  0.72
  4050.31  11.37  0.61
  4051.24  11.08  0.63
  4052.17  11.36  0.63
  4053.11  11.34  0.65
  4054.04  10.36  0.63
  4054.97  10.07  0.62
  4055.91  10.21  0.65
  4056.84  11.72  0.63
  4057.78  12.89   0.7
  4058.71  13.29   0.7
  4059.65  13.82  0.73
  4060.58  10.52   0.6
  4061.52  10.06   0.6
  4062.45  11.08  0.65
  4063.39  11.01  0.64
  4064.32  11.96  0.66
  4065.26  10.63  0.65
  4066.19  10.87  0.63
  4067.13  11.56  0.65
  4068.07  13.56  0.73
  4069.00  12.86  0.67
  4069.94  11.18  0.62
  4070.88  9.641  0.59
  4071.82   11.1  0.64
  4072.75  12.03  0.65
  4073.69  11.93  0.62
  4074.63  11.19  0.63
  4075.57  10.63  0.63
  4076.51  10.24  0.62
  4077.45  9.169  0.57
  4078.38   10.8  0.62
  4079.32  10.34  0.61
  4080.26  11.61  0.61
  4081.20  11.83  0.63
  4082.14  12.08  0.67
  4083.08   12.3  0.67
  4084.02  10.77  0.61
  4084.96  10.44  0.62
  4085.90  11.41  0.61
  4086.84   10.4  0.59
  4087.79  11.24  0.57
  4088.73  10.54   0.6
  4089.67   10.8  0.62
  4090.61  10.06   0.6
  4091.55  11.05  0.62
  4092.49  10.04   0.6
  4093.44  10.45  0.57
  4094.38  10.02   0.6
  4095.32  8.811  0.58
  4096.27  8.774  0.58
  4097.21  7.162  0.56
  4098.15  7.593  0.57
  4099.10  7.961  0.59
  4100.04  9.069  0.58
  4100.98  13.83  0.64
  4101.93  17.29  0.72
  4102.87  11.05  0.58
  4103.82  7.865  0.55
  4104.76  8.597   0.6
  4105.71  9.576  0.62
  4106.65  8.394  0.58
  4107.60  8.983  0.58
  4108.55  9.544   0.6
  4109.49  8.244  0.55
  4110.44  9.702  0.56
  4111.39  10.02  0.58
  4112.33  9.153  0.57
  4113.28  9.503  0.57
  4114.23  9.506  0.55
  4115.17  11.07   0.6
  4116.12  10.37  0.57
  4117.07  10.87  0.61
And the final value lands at 1.18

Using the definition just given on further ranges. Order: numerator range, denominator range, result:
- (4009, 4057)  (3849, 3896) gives 1.21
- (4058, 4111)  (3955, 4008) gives 1.09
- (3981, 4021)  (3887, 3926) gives 1.19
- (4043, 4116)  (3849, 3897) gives 1.15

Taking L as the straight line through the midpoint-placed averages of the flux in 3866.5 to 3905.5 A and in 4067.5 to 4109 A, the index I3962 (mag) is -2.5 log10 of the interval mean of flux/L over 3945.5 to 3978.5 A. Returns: 0.08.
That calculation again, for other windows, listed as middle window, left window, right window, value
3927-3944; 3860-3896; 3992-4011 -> 0.25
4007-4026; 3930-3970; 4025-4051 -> -0.11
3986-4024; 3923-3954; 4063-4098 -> -0.17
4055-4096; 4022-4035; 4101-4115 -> -0.06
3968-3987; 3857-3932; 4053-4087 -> 0.13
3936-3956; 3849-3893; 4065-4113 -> 0.01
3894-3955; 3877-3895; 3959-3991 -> -0.09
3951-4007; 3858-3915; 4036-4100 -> 0.04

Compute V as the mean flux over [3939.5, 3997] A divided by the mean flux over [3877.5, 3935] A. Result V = 1.03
